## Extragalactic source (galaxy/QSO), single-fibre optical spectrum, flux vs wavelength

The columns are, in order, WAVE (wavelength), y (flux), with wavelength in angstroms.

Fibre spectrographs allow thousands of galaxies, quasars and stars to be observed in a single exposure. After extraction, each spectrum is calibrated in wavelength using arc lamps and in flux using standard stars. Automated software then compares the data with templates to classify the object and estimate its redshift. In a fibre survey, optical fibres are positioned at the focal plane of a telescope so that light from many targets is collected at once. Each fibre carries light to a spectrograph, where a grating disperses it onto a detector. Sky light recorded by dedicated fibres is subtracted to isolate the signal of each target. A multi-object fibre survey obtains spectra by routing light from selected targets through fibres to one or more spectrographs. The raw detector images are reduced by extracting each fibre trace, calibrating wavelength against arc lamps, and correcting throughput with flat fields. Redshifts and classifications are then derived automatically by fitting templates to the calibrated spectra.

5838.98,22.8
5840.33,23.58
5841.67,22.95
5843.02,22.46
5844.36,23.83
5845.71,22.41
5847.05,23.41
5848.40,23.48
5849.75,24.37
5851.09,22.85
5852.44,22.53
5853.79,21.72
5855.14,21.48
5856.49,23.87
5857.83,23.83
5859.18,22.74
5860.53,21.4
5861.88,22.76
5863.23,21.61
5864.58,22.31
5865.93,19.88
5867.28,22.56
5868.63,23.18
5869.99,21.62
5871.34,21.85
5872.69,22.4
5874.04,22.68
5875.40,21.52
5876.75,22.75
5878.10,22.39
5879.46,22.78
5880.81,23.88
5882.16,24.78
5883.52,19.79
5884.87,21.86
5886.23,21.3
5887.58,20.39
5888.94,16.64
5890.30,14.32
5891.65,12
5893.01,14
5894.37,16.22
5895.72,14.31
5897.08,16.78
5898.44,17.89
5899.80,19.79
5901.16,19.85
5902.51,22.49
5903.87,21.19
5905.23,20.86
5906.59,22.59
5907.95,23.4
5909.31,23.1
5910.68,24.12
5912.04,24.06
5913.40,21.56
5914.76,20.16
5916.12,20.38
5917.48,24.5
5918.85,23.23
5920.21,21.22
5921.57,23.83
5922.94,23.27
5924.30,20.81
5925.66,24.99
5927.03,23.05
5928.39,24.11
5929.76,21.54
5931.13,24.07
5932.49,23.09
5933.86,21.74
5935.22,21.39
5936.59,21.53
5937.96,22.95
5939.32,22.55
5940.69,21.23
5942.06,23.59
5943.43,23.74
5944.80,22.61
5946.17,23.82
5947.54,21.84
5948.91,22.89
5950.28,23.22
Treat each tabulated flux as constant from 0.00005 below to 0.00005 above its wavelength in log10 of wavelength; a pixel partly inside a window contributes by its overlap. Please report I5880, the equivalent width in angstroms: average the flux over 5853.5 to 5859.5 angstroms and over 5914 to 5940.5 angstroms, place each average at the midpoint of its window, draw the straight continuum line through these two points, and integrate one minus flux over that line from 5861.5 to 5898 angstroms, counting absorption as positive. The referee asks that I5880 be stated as 4.0 angstroms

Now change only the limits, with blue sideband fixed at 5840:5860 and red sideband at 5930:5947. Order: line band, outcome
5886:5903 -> 4.2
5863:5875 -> 0.5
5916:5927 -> -0.1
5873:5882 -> 0.1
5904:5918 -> 0.2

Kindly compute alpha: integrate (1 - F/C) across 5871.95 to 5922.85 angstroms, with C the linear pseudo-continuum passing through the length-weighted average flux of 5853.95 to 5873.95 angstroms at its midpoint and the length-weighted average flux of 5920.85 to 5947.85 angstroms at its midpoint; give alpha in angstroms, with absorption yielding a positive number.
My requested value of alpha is 4.1 angstroms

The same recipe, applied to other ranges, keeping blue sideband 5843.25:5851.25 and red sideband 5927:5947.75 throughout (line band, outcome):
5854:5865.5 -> 0.4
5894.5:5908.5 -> 2.0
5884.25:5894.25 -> 2.6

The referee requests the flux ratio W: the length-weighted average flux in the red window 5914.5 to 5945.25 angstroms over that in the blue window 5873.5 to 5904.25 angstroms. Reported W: 1.16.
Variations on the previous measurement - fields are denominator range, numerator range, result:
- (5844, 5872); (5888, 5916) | 0.86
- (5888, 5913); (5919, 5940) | 1.19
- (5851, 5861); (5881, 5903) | 0.81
